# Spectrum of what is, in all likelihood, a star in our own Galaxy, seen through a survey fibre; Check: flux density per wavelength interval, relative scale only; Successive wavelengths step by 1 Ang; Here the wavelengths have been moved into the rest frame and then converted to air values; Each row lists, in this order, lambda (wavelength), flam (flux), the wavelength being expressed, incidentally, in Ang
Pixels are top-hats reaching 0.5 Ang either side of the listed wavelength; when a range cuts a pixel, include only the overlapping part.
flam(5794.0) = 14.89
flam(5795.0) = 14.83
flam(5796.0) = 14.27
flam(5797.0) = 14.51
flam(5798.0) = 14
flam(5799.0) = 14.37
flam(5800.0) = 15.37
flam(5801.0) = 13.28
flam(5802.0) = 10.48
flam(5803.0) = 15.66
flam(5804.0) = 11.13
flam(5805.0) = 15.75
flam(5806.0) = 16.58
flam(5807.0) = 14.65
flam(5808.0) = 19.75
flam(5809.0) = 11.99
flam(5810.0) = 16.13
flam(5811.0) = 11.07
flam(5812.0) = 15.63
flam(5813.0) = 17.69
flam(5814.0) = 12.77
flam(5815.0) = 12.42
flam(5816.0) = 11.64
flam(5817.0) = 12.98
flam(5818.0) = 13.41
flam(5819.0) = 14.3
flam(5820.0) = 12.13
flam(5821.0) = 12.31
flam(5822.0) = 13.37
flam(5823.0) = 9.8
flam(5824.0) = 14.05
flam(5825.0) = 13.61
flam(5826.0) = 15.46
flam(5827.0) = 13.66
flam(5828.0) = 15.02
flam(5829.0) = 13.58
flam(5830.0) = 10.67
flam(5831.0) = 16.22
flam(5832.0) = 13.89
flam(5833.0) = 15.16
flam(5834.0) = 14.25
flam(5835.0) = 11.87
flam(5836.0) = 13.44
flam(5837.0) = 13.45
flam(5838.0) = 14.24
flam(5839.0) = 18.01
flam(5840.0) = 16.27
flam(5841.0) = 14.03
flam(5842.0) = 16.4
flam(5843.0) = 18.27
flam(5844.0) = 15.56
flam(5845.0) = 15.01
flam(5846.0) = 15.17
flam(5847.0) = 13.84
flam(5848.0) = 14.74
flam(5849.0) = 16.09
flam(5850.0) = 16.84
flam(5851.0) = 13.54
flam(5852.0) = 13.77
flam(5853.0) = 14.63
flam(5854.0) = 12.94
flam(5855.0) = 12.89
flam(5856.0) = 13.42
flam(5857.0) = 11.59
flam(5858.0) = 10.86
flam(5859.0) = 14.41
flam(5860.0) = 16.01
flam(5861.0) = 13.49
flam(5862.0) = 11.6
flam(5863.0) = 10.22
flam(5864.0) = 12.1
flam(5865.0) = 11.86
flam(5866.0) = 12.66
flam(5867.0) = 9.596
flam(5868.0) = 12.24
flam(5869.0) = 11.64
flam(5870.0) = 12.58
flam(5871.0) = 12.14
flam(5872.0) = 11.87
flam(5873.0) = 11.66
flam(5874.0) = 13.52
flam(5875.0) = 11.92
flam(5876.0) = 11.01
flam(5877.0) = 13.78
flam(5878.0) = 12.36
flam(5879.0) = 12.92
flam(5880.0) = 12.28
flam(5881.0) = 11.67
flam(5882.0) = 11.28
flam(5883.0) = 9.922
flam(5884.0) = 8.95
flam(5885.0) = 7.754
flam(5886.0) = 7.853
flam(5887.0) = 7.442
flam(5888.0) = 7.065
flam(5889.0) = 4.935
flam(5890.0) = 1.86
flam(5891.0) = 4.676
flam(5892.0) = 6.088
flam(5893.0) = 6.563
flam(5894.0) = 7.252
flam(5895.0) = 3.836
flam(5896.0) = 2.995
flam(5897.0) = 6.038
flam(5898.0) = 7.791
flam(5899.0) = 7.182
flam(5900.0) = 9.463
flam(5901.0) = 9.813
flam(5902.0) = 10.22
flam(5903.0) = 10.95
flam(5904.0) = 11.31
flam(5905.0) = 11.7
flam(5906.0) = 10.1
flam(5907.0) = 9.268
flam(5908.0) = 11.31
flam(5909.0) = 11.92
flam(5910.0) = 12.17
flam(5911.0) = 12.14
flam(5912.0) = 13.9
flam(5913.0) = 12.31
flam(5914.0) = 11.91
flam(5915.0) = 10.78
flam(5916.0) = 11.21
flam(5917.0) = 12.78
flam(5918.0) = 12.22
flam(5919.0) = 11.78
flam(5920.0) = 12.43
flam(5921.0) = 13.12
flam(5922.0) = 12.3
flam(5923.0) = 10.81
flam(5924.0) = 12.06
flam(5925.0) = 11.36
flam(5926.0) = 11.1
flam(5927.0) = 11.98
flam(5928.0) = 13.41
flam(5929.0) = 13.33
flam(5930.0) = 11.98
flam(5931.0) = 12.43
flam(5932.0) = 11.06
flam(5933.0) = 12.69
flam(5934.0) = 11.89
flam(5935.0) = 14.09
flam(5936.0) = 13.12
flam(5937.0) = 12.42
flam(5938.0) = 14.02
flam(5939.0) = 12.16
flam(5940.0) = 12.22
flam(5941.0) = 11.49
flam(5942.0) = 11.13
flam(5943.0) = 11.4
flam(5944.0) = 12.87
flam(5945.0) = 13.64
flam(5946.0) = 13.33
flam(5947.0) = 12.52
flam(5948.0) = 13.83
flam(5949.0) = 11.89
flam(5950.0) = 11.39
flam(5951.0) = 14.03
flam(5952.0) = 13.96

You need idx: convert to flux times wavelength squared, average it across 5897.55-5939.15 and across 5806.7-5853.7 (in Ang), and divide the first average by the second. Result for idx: 0.84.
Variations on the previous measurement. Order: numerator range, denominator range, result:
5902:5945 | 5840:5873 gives 0.91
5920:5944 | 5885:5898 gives 2.17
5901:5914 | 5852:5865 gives 0.90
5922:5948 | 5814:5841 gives 0.94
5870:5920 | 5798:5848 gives 0.71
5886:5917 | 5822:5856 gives 0.63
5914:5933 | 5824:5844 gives 0.85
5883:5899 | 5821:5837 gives 0.47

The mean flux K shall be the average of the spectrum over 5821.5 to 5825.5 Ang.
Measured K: 12.7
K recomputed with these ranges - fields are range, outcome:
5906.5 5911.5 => 11.4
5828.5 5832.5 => 13.6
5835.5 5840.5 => 15.1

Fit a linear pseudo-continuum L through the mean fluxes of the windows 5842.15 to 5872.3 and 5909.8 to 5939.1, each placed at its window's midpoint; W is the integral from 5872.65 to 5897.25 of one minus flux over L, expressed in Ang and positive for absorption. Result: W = 8.3 Ang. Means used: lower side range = 13.4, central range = 8.63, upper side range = 12.3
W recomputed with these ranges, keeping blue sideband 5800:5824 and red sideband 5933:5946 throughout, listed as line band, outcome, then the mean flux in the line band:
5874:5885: 1.3 Ang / 11.5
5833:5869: -1.3 Ang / 13.9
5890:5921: 7.7 Ang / 9.66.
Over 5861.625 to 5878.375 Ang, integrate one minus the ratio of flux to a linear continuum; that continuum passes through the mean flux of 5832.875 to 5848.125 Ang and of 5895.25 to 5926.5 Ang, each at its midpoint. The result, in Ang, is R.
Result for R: 1.6 Ang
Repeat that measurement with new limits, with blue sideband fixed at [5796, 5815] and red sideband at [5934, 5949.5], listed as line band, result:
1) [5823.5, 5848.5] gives -1.08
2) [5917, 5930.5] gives 0.75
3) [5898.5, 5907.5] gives 2.16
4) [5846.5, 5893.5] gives 7.87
